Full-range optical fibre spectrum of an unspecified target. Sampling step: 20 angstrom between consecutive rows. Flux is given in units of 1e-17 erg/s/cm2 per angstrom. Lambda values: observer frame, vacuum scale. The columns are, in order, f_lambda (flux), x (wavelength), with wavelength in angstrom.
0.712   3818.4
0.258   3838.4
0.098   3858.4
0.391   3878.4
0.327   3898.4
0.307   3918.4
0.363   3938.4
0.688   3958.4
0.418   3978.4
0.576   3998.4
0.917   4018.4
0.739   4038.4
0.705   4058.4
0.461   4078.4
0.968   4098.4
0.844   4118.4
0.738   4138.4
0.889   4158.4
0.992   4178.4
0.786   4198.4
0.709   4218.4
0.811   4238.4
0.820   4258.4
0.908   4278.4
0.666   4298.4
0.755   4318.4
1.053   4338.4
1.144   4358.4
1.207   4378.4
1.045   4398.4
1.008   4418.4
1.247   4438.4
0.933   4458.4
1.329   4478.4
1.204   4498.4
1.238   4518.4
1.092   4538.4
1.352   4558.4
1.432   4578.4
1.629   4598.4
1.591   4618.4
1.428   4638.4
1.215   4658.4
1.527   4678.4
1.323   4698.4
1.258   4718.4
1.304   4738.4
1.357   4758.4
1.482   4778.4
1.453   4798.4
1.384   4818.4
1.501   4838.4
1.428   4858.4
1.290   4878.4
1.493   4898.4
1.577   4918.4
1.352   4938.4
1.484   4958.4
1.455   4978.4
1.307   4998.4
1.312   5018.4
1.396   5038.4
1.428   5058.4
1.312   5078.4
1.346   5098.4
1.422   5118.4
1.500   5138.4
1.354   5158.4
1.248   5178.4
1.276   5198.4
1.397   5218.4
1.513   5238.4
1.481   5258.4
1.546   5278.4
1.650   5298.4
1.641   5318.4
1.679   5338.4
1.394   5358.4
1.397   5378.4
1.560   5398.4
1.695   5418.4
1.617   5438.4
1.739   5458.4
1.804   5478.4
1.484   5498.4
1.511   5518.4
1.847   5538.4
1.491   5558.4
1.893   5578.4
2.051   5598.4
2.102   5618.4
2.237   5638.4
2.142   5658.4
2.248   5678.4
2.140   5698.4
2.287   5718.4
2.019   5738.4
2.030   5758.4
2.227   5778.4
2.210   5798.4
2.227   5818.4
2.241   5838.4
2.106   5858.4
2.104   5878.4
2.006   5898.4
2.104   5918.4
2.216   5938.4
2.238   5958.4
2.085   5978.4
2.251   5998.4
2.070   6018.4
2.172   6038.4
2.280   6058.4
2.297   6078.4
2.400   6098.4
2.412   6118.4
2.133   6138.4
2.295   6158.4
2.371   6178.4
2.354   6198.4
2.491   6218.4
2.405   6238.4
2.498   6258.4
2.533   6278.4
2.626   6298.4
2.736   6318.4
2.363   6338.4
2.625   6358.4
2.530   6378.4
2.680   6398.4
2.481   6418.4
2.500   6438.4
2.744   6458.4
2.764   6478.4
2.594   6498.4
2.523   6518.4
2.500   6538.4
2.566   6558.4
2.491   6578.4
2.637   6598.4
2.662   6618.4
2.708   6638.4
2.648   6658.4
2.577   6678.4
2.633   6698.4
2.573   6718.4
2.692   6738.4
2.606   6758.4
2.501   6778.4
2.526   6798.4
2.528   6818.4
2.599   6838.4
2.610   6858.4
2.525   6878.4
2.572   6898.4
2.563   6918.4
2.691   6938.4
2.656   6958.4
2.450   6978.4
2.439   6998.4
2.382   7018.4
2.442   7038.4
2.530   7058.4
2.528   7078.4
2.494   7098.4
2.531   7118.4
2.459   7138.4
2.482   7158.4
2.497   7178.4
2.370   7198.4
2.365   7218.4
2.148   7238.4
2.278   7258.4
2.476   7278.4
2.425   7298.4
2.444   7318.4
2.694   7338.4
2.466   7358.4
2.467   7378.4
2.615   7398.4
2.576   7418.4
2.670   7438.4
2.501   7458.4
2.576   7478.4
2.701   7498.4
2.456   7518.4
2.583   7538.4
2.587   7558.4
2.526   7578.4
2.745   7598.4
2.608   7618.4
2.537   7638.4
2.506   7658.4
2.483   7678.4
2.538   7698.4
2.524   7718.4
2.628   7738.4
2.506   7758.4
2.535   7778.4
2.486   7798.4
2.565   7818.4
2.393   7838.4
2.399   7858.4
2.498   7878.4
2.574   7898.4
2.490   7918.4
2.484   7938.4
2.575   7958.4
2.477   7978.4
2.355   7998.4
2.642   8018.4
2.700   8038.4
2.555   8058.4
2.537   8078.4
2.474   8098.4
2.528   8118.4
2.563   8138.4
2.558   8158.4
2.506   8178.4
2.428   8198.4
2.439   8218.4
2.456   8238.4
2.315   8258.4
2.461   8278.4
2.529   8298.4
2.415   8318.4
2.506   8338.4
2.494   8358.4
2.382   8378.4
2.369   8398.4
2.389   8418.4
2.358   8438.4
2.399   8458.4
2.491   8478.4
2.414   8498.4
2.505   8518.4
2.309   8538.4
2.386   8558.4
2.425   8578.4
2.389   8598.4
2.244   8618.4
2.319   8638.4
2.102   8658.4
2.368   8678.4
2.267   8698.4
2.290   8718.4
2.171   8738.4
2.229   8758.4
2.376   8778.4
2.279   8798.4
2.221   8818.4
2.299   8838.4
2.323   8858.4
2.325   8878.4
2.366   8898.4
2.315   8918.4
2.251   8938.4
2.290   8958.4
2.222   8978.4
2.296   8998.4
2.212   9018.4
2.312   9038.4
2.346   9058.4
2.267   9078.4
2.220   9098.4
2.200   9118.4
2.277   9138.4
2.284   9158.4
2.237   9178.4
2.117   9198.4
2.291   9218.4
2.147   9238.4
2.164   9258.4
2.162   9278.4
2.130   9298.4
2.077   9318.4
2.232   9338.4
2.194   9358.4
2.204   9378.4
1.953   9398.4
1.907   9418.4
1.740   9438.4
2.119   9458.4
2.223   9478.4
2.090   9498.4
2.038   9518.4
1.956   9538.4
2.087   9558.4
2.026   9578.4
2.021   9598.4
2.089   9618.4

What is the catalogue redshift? 0.400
